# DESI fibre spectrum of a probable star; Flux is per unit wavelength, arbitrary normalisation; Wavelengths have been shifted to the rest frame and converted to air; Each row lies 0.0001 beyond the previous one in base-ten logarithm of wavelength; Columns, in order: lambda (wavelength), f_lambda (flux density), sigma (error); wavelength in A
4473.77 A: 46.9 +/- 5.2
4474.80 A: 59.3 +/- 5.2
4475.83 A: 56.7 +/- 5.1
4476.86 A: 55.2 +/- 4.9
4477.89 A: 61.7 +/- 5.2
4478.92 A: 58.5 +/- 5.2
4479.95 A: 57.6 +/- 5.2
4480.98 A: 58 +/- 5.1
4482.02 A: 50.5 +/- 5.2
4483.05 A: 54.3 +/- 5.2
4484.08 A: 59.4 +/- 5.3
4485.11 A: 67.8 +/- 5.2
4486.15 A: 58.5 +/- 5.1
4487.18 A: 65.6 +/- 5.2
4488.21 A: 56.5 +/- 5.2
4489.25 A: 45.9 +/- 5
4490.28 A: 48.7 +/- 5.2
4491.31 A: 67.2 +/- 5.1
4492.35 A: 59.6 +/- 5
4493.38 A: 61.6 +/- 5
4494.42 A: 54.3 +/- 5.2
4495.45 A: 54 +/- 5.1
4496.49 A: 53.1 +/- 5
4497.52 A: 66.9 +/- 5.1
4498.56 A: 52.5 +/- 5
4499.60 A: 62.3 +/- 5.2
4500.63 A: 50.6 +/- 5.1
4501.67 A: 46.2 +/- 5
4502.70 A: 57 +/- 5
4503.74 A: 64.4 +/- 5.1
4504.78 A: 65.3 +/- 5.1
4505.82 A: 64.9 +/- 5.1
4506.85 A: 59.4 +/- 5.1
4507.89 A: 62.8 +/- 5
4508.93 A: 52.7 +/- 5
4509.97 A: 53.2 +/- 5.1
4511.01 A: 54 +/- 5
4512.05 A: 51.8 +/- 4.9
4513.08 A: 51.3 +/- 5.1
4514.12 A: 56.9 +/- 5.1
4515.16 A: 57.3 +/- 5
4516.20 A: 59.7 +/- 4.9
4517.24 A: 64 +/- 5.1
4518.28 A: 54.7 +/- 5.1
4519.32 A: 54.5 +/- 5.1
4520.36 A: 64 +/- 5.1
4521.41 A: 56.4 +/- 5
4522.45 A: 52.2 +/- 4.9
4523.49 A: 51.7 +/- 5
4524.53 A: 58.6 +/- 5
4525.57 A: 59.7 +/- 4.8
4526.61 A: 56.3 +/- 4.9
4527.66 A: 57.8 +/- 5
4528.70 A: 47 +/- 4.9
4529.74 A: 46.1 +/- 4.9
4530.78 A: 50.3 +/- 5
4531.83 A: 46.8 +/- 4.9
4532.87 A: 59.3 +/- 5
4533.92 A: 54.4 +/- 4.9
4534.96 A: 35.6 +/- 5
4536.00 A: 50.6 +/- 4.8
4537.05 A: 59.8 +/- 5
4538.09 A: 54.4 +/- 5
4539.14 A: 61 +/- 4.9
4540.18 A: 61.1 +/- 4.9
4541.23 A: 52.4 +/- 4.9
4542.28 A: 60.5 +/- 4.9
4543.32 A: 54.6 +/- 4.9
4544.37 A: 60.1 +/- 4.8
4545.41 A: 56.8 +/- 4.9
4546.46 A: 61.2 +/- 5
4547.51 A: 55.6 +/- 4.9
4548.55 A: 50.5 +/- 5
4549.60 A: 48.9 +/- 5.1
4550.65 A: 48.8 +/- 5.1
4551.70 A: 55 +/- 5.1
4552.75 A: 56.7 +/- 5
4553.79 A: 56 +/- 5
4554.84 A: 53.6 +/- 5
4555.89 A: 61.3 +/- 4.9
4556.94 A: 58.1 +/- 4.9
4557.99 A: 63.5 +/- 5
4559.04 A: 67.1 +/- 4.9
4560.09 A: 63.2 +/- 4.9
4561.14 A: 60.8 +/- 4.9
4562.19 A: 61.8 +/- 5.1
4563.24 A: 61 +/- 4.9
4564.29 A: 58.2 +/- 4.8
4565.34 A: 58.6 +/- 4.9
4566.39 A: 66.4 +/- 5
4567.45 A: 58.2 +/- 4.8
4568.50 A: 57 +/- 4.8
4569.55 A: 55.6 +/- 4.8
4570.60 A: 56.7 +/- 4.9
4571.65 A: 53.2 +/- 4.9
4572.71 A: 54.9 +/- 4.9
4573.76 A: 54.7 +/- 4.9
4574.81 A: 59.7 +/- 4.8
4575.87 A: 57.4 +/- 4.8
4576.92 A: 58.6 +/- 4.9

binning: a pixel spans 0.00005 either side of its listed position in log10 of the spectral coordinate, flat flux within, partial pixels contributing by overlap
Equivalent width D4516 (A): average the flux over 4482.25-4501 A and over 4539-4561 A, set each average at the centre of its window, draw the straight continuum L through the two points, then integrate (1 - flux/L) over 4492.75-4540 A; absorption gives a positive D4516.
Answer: 1.5 A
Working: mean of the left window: 57.7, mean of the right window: 57.4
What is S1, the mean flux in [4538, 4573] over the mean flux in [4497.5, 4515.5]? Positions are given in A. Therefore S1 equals 1.0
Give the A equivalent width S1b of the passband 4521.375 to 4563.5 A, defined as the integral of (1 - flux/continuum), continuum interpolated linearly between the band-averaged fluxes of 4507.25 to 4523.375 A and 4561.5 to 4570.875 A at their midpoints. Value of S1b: 1.6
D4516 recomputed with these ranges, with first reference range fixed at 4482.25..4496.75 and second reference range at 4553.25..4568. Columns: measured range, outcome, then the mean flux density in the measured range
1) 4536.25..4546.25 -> 0.3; 57.7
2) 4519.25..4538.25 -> 1.9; 53.4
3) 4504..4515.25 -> 0.2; 57.4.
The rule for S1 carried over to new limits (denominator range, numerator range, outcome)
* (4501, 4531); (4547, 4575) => 1.02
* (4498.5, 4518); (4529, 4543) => 0.93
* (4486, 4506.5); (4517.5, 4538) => 0.93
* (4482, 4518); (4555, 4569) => 1.06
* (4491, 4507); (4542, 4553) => 0.94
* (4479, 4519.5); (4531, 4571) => 0.99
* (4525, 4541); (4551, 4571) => 1.11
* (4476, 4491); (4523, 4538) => 0.92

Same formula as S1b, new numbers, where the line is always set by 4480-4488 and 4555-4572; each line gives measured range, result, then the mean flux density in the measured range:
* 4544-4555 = 0.9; 54.8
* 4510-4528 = 0.9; 56.4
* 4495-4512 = 0.5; 57.3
